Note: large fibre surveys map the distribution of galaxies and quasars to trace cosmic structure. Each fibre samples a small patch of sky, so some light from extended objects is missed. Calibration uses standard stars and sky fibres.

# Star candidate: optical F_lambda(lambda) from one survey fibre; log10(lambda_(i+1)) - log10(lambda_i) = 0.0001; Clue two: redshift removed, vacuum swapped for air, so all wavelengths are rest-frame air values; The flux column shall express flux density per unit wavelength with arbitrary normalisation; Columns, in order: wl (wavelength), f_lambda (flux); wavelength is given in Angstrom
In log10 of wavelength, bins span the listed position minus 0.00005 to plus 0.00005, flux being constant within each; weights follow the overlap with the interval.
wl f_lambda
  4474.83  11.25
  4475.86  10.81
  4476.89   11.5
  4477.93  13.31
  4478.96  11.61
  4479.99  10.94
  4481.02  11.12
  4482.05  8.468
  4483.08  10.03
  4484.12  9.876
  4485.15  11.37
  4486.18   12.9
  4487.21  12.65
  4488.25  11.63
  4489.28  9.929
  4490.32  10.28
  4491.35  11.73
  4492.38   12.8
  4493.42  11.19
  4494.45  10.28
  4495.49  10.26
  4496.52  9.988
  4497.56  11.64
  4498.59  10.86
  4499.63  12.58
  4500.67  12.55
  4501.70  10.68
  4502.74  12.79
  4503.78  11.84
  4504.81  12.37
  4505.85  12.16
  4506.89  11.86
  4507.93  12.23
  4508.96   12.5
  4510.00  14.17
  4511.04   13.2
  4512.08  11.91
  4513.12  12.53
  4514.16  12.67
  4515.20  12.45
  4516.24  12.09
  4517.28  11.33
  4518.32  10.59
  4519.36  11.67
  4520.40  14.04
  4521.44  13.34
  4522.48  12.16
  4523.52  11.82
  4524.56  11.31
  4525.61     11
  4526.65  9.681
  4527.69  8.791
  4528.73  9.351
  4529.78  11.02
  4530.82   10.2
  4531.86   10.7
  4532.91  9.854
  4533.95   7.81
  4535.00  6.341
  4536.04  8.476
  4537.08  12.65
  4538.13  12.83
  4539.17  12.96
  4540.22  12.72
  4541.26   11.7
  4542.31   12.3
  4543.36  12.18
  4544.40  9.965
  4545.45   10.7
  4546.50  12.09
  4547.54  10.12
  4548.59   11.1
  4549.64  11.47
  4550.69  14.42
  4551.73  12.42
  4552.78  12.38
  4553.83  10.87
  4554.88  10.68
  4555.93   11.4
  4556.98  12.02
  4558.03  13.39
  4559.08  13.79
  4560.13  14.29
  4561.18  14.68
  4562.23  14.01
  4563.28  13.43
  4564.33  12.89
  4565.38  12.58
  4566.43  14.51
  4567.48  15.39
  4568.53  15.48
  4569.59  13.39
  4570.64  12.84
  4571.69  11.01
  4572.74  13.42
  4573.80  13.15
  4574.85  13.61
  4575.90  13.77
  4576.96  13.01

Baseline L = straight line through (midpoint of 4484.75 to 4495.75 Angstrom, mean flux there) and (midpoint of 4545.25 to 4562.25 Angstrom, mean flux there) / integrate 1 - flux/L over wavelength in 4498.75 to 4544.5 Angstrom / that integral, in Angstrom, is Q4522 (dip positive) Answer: 1.2 Angstrom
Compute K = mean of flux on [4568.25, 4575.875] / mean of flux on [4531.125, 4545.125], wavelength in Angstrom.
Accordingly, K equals 1.23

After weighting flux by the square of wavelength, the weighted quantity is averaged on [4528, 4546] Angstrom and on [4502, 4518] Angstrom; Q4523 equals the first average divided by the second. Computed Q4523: 0.87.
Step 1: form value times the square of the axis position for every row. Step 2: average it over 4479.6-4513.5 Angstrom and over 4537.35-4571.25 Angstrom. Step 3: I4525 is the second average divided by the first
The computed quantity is 1.1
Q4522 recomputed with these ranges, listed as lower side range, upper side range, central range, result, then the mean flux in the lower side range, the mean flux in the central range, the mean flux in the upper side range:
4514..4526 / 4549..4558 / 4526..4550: 2.7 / 12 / 10.7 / 12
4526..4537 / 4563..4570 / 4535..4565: -0.8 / 9.39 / 12.1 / 14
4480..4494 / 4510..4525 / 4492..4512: -0.4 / 11.1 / 11.9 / 12.3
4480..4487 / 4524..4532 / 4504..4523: -3.6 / 10.7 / 12.4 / 10.2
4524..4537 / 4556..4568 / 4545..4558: 0.6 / 9.66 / 11.7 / 13.6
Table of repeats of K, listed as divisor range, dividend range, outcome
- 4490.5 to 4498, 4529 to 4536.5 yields 0.83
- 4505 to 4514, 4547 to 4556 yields 0.93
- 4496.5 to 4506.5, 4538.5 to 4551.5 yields 1.00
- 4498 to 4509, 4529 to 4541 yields 0.87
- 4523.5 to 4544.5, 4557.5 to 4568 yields 1.31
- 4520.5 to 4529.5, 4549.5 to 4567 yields 1.17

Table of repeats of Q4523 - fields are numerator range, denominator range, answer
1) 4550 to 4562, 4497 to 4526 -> 1.07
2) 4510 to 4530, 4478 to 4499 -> 1.08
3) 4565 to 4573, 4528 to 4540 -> 1.35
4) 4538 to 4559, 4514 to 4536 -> 1.12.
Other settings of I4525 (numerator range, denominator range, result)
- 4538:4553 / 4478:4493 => 1.10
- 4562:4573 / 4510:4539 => 1.23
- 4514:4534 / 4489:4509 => 0.98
